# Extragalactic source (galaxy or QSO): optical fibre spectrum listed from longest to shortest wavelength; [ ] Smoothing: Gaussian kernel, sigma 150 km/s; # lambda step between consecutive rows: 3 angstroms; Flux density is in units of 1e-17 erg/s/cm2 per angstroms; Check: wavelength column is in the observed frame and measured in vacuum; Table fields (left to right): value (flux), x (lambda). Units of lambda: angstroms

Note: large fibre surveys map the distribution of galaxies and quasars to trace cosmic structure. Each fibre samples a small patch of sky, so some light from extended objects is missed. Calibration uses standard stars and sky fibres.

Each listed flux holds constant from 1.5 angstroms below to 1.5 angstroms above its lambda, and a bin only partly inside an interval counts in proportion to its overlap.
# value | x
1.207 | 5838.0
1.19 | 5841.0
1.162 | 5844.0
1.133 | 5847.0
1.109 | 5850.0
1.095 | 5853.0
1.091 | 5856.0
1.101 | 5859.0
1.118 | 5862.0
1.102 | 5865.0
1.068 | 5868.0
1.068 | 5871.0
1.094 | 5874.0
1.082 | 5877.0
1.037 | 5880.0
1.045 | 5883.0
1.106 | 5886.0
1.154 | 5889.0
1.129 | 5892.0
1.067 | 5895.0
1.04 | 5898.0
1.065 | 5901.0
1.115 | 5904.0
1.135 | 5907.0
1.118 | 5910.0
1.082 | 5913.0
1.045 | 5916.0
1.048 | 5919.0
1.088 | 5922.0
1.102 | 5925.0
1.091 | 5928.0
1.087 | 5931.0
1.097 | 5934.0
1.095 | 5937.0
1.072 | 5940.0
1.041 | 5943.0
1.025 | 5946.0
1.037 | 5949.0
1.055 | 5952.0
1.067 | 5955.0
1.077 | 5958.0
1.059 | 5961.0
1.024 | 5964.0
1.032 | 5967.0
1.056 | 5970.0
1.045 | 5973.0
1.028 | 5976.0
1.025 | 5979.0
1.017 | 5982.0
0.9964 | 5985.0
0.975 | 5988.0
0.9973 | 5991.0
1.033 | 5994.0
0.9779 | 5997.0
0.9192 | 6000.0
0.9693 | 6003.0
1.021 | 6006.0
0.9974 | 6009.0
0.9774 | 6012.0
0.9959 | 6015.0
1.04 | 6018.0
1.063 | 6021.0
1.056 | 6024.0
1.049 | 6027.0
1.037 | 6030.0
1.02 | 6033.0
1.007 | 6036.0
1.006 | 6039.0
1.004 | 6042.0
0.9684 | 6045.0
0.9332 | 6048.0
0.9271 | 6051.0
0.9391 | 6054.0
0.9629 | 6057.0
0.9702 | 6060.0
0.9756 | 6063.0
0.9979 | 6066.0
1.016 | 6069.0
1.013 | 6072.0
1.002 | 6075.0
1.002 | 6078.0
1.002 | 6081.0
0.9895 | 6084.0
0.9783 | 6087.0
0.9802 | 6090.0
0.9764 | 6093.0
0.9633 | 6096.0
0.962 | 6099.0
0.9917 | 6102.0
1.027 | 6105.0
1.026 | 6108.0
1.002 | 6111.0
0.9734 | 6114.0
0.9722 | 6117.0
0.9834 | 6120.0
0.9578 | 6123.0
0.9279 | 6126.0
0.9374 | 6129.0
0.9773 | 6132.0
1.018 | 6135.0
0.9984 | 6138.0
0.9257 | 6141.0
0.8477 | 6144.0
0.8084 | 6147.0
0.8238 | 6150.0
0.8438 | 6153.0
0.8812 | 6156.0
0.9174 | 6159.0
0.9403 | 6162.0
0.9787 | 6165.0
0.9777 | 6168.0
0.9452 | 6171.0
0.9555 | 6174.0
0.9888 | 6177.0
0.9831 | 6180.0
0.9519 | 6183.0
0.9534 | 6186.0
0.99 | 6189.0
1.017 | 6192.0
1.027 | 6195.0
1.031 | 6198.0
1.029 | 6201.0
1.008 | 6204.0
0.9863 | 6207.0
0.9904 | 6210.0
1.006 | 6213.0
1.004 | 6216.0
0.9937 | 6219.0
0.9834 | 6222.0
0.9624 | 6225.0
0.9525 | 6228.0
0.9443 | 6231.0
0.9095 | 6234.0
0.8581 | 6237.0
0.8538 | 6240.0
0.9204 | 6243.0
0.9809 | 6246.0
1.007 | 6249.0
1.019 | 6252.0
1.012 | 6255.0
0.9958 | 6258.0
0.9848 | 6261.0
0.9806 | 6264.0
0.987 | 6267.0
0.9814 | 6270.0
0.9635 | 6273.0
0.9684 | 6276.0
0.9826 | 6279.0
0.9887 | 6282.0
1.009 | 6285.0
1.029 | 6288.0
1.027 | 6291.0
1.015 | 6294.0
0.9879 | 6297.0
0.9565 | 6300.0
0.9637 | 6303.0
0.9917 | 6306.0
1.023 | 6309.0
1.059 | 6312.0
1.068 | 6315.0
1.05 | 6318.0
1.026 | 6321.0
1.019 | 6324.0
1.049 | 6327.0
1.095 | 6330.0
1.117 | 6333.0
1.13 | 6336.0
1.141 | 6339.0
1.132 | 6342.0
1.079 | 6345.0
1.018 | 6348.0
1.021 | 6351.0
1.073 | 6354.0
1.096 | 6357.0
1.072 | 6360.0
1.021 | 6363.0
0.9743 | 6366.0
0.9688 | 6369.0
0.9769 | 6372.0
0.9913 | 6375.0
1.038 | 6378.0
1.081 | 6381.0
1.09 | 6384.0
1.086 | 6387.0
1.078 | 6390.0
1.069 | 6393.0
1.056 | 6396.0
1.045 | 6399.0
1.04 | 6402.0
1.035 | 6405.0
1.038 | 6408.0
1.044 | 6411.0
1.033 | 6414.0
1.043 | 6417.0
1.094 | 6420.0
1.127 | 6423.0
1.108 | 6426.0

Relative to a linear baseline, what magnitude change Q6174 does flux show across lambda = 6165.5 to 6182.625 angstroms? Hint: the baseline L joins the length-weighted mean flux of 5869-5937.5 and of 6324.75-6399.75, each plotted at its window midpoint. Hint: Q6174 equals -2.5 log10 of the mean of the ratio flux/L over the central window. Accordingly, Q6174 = 0.108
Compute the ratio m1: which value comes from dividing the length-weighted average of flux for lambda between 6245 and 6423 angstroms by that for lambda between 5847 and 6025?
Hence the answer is 0.98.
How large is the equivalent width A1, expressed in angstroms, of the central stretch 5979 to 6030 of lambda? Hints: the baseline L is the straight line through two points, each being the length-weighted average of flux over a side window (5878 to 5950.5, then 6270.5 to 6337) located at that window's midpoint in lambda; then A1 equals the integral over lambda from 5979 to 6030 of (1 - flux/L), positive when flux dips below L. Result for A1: 2.9 angstroms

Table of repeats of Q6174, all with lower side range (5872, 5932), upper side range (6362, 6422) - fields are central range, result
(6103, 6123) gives 0.077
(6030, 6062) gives 0.102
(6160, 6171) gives 0.109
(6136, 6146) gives 0.155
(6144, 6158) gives 0.252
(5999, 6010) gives 0.104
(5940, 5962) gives 0.030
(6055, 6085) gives 0.083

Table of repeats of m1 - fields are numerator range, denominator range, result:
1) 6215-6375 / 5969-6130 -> 1.01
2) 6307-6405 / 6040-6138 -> 1.08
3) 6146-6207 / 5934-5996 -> 0.92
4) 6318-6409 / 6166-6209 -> 1.07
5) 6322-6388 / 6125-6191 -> 1.13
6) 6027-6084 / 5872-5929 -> 0.91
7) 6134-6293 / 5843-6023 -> 0.91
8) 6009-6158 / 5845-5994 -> 0.91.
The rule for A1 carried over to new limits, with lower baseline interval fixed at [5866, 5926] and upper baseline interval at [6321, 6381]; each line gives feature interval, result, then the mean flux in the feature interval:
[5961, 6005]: 2.8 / 1.01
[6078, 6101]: 1.9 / 0.981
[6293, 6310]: 1.1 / 0.988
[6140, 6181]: 5.8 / 0.915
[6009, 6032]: 1.0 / 1.03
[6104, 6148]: 4.5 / 0.96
